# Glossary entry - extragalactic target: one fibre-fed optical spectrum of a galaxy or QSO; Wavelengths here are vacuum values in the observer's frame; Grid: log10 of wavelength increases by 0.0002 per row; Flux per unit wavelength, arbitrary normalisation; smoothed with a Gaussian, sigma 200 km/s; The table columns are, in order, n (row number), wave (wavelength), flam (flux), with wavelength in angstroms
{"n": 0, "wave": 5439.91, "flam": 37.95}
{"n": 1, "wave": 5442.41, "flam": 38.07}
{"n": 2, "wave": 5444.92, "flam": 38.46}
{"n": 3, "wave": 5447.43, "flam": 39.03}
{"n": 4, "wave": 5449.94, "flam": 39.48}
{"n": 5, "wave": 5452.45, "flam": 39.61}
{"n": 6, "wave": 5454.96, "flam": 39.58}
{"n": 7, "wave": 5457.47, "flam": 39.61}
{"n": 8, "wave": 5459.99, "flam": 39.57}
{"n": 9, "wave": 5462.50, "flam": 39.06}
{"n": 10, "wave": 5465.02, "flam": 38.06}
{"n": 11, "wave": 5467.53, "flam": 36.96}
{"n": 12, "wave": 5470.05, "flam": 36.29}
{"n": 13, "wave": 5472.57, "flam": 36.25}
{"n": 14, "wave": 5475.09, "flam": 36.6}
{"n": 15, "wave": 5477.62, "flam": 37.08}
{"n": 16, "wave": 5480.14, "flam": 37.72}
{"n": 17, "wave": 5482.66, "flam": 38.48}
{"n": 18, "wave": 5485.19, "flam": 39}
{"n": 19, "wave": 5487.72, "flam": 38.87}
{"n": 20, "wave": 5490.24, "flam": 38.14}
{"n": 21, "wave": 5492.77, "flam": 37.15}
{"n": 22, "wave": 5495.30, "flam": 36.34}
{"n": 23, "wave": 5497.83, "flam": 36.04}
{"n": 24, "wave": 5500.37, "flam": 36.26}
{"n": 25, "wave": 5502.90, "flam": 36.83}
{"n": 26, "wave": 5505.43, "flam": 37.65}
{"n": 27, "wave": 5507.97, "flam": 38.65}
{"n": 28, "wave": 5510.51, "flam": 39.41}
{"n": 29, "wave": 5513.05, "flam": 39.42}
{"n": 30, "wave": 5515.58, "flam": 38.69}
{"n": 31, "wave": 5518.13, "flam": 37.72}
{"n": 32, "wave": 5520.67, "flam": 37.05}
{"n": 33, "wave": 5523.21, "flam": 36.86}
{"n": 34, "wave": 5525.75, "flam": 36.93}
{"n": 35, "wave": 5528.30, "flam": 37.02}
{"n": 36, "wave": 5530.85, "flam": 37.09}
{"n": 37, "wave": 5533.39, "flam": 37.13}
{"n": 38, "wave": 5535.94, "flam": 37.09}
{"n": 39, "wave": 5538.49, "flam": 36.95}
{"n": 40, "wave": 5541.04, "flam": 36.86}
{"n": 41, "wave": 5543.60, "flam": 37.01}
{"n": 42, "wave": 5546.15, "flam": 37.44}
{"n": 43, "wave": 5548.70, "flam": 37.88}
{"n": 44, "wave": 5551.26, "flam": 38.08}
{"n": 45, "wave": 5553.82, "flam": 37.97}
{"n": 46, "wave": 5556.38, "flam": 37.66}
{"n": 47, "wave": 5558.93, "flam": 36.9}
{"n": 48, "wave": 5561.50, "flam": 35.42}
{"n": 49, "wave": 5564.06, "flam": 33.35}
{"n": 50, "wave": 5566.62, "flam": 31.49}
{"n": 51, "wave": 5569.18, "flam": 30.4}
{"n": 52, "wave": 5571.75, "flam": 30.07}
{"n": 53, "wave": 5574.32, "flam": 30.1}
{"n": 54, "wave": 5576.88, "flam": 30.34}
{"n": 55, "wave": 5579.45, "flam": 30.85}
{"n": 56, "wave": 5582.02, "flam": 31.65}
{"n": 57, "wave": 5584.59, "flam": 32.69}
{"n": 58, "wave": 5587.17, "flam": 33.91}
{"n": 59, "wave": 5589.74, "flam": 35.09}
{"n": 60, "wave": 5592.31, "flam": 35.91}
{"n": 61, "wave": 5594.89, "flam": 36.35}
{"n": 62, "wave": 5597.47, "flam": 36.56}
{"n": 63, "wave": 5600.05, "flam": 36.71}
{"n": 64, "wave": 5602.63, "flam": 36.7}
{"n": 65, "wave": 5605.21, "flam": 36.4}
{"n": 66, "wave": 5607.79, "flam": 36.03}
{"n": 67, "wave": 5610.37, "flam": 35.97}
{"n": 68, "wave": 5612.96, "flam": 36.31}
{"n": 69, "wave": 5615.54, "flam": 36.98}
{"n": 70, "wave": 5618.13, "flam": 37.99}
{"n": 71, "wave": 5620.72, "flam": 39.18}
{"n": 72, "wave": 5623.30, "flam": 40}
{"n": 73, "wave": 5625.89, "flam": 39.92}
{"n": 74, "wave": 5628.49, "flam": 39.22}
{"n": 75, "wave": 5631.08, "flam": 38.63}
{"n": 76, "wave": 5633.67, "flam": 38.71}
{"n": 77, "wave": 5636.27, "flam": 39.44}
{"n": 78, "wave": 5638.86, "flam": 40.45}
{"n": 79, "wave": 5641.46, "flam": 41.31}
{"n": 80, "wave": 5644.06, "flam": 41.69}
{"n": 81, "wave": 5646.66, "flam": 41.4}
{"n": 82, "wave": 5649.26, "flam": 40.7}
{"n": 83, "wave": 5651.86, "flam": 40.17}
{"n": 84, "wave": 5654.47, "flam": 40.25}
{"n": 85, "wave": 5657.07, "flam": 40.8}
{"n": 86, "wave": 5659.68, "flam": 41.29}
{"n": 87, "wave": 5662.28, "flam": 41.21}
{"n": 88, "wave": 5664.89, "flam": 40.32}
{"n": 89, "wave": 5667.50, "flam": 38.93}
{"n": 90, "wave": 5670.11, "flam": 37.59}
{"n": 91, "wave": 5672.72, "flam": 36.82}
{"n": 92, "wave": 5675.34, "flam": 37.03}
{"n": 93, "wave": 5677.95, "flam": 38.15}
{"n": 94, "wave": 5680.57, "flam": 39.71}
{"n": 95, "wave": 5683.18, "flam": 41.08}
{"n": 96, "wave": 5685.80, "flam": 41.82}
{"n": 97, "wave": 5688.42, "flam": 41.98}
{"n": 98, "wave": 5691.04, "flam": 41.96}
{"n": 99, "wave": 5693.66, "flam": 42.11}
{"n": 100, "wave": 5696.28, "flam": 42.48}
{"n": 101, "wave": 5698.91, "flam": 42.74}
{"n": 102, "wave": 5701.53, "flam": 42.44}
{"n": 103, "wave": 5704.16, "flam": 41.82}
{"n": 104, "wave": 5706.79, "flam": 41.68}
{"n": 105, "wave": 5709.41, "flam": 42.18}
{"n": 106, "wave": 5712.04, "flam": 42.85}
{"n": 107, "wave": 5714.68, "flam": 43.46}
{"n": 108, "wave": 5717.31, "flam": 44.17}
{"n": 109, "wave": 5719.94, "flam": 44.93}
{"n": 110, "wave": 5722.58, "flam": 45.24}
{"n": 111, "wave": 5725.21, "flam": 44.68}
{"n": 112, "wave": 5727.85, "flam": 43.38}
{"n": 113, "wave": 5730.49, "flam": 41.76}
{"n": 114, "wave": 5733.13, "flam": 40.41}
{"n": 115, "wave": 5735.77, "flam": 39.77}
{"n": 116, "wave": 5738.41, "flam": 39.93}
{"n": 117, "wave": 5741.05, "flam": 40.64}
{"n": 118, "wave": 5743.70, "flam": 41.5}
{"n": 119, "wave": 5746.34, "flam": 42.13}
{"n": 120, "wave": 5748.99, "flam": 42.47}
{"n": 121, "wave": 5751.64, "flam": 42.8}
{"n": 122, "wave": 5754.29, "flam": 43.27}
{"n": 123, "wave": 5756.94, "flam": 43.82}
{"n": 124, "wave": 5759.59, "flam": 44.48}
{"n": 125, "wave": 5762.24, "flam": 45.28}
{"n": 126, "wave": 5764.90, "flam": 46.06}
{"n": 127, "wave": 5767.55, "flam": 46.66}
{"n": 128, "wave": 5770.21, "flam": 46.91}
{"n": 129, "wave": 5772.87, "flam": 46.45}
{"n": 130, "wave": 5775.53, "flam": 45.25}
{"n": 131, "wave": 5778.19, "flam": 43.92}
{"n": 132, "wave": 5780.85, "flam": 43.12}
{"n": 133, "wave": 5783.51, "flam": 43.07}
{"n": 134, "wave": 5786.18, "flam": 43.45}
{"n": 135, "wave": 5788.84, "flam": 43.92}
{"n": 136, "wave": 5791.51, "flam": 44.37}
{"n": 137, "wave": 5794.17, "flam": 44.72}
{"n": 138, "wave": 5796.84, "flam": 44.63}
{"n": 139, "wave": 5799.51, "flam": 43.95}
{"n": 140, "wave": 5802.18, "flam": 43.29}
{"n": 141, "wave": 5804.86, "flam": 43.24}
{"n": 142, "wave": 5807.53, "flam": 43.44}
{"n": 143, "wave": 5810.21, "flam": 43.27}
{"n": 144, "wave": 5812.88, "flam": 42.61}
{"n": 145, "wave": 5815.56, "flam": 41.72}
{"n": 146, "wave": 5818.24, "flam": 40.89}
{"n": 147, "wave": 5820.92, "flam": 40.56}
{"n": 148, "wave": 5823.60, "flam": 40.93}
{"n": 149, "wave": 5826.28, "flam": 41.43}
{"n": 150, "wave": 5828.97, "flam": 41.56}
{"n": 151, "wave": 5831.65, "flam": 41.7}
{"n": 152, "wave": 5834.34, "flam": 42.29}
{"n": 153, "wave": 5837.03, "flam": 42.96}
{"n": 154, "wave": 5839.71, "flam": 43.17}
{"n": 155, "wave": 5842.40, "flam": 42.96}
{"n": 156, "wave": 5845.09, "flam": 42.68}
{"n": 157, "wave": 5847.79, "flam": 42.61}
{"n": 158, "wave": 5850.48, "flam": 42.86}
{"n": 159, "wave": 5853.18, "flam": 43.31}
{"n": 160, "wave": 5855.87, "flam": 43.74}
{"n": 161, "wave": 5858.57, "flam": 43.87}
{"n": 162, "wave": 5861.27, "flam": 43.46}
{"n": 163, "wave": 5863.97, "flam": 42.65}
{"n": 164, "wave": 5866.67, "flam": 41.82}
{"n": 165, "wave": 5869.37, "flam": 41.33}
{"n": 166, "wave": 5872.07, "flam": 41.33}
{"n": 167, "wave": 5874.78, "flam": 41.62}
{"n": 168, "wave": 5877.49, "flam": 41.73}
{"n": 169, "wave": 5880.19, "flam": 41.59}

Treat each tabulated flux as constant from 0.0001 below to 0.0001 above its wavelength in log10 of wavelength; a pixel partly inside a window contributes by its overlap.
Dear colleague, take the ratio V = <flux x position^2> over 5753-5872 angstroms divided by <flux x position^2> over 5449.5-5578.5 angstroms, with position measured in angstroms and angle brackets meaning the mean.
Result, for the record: 1.3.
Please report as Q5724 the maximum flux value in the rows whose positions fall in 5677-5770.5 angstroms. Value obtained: 46.91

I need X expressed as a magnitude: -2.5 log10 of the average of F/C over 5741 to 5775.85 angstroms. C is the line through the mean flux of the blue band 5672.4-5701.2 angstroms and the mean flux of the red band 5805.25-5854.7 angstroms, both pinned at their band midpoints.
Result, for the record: -0.07 mag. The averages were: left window 40.7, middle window 44.2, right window 42.3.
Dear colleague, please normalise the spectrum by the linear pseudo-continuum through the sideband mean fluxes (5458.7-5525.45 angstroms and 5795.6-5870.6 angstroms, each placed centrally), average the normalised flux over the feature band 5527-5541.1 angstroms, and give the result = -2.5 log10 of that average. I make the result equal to 0.04 mag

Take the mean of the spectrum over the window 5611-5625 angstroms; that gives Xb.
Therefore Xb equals 38.1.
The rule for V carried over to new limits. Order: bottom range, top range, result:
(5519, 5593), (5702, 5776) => 1.32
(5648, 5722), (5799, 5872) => 1.09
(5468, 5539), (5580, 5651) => 1.05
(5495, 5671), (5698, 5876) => 1.24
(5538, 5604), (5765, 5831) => 1.36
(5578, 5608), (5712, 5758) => 1.29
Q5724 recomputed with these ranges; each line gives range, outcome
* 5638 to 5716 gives 43.46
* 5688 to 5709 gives 42.74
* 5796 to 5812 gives 44.63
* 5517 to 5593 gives 38.08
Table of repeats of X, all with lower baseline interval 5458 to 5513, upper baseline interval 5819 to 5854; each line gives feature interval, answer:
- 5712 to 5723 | -0.09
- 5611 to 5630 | 0.03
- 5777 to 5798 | -0.06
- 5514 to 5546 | 0.03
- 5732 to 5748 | 0.00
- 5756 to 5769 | -0.10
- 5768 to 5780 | -0.10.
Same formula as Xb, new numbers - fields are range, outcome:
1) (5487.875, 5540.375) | 37.5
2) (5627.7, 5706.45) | 40.4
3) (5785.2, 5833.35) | 42.8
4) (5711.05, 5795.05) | 43.6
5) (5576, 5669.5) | 37.8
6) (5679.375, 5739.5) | 42.3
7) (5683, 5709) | 42.1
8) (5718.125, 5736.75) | 43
